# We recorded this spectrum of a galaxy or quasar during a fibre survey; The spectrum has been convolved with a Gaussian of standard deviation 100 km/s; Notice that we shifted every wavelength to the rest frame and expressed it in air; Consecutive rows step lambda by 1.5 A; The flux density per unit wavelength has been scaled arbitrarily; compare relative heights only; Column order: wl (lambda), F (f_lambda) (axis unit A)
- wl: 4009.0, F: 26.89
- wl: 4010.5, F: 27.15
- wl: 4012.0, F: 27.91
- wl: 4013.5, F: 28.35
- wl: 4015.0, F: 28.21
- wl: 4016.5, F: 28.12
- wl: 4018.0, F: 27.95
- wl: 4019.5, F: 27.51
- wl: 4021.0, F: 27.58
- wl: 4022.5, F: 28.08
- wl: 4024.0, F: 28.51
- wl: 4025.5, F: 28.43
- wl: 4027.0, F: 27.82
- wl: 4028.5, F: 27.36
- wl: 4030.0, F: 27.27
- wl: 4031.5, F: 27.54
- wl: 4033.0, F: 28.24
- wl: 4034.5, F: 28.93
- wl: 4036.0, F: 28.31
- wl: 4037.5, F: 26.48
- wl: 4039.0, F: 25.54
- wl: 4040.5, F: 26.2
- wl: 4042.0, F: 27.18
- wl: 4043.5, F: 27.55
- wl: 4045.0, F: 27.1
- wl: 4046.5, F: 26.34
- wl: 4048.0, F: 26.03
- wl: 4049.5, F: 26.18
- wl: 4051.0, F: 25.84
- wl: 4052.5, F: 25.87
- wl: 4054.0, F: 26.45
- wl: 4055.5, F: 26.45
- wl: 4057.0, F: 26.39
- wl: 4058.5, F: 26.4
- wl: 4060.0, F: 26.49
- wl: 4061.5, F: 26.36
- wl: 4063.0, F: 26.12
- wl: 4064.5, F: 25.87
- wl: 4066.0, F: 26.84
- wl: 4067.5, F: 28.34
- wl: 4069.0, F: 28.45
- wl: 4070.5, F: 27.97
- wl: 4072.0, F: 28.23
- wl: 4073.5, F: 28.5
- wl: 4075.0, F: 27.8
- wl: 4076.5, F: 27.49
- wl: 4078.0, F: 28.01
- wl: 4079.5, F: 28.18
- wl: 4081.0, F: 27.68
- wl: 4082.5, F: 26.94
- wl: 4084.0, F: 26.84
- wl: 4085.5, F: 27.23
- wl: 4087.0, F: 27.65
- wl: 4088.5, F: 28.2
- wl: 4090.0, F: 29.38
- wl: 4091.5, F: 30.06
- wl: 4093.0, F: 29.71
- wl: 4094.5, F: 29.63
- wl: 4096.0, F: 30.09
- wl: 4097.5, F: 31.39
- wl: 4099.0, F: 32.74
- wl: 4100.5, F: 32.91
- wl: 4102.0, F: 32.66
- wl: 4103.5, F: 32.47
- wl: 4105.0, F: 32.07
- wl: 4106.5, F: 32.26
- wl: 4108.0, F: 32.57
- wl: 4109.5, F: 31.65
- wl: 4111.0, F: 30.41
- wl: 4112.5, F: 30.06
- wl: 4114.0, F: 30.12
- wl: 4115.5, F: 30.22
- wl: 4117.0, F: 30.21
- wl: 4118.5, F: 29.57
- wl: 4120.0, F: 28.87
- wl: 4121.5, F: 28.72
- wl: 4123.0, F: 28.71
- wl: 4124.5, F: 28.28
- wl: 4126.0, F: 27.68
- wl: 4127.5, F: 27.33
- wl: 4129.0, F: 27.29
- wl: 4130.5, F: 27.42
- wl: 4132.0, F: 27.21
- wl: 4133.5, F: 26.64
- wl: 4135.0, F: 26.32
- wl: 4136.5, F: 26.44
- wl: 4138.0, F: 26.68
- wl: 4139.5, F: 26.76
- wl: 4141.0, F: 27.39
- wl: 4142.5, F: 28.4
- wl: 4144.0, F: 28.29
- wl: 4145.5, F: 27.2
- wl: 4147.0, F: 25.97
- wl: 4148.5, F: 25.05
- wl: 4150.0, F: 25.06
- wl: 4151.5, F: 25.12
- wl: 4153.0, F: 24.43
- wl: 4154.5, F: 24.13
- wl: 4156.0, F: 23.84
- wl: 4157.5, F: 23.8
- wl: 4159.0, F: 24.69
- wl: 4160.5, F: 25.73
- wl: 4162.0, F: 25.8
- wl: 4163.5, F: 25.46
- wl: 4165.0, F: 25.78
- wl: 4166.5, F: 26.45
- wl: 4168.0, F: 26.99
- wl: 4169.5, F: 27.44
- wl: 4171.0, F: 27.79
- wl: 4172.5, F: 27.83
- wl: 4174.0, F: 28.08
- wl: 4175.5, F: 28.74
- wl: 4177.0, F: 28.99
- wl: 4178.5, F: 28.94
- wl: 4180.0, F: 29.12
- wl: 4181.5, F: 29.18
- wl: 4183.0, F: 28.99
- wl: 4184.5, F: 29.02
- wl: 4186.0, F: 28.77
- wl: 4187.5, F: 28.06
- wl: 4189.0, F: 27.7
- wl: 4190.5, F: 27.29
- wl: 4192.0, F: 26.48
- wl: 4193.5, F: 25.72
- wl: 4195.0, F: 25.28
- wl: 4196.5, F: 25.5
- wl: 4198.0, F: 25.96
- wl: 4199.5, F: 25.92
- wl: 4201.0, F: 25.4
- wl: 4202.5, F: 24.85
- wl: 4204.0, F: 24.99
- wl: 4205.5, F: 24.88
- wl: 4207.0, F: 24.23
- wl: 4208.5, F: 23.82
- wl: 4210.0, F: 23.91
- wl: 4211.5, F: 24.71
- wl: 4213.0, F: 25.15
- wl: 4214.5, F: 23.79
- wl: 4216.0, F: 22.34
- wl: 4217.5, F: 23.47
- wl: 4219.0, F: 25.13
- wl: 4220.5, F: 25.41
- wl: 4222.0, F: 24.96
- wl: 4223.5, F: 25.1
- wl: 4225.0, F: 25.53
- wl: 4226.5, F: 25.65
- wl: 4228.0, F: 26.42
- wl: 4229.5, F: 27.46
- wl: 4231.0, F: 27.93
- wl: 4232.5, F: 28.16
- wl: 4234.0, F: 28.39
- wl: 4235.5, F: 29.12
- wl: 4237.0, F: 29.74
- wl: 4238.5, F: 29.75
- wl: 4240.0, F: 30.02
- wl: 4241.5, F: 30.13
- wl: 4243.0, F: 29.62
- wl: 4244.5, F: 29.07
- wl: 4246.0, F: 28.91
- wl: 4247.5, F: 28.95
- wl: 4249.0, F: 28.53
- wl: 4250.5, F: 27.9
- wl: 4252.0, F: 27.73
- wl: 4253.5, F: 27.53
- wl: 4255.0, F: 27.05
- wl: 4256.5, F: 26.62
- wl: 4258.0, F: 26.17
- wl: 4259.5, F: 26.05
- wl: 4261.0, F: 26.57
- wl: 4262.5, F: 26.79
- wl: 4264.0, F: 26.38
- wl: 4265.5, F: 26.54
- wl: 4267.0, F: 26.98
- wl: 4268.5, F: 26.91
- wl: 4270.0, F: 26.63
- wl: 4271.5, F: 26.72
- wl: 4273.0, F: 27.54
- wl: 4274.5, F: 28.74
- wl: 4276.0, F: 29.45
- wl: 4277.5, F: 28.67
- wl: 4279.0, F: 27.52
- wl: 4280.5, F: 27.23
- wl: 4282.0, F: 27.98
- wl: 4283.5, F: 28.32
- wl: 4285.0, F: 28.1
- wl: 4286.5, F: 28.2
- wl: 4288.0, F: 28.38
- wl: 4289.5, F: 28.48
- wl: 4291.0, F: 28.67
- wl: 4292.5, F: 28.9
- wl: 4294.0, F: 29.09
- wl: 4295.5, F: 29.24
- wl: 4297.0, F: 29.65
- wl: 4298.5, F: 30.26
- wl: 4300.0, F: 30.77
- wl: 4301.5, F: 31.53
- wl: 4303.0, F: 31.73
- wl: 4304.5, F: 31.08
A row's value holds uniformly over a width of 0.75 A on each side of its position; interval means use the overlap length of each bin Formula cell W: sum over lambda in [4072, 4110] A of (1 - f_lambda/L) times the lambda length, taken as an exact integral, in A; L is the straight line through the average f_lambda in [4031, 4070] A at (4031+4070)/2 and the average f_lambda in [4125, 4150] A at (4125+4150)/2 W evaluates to -4.0 A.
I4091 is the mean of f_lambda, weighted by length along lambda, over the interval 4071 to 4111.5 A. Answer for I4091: 29.7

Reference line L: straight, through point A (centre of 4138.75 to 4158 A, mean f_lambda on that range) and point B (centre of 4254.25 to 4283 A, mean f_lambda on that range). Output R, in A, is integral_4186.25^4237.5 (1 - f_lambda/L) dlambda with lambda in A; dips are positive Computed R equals 1.36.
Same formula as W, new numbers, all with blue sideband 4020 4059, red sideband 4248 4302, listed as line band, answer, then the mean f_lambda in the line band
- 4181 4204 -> 0.68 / 26.9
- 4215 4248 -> 0.63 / 27.3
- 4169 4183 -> -0.45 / 28.5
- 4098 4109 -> -2.07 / 32.5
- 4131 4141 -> 0.26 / 26.7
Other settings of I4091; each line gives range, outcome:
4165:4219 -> 26.4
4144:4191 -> 26.8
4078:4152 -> 28.8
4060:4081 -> 27.5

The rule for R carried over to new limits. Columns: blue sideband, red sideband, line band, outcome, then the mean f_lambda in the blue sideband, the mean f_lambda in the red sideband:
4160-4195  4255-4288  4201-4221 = 2.3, 27.5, 27.4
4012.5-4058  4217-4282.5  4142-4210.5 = 2.4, 27.3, 27.4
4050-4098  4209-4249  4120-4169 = 1.6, 27.7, 26.9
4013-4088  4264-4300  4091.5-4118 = -3.5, 27.3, 28.2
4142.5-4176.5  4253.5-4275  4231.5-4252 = -1.8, 26.1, 26.8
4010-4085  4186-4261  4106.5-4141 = -2.1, 27.3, 26.6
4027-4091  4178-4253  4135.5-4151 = 0.2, 27.2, 26.9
